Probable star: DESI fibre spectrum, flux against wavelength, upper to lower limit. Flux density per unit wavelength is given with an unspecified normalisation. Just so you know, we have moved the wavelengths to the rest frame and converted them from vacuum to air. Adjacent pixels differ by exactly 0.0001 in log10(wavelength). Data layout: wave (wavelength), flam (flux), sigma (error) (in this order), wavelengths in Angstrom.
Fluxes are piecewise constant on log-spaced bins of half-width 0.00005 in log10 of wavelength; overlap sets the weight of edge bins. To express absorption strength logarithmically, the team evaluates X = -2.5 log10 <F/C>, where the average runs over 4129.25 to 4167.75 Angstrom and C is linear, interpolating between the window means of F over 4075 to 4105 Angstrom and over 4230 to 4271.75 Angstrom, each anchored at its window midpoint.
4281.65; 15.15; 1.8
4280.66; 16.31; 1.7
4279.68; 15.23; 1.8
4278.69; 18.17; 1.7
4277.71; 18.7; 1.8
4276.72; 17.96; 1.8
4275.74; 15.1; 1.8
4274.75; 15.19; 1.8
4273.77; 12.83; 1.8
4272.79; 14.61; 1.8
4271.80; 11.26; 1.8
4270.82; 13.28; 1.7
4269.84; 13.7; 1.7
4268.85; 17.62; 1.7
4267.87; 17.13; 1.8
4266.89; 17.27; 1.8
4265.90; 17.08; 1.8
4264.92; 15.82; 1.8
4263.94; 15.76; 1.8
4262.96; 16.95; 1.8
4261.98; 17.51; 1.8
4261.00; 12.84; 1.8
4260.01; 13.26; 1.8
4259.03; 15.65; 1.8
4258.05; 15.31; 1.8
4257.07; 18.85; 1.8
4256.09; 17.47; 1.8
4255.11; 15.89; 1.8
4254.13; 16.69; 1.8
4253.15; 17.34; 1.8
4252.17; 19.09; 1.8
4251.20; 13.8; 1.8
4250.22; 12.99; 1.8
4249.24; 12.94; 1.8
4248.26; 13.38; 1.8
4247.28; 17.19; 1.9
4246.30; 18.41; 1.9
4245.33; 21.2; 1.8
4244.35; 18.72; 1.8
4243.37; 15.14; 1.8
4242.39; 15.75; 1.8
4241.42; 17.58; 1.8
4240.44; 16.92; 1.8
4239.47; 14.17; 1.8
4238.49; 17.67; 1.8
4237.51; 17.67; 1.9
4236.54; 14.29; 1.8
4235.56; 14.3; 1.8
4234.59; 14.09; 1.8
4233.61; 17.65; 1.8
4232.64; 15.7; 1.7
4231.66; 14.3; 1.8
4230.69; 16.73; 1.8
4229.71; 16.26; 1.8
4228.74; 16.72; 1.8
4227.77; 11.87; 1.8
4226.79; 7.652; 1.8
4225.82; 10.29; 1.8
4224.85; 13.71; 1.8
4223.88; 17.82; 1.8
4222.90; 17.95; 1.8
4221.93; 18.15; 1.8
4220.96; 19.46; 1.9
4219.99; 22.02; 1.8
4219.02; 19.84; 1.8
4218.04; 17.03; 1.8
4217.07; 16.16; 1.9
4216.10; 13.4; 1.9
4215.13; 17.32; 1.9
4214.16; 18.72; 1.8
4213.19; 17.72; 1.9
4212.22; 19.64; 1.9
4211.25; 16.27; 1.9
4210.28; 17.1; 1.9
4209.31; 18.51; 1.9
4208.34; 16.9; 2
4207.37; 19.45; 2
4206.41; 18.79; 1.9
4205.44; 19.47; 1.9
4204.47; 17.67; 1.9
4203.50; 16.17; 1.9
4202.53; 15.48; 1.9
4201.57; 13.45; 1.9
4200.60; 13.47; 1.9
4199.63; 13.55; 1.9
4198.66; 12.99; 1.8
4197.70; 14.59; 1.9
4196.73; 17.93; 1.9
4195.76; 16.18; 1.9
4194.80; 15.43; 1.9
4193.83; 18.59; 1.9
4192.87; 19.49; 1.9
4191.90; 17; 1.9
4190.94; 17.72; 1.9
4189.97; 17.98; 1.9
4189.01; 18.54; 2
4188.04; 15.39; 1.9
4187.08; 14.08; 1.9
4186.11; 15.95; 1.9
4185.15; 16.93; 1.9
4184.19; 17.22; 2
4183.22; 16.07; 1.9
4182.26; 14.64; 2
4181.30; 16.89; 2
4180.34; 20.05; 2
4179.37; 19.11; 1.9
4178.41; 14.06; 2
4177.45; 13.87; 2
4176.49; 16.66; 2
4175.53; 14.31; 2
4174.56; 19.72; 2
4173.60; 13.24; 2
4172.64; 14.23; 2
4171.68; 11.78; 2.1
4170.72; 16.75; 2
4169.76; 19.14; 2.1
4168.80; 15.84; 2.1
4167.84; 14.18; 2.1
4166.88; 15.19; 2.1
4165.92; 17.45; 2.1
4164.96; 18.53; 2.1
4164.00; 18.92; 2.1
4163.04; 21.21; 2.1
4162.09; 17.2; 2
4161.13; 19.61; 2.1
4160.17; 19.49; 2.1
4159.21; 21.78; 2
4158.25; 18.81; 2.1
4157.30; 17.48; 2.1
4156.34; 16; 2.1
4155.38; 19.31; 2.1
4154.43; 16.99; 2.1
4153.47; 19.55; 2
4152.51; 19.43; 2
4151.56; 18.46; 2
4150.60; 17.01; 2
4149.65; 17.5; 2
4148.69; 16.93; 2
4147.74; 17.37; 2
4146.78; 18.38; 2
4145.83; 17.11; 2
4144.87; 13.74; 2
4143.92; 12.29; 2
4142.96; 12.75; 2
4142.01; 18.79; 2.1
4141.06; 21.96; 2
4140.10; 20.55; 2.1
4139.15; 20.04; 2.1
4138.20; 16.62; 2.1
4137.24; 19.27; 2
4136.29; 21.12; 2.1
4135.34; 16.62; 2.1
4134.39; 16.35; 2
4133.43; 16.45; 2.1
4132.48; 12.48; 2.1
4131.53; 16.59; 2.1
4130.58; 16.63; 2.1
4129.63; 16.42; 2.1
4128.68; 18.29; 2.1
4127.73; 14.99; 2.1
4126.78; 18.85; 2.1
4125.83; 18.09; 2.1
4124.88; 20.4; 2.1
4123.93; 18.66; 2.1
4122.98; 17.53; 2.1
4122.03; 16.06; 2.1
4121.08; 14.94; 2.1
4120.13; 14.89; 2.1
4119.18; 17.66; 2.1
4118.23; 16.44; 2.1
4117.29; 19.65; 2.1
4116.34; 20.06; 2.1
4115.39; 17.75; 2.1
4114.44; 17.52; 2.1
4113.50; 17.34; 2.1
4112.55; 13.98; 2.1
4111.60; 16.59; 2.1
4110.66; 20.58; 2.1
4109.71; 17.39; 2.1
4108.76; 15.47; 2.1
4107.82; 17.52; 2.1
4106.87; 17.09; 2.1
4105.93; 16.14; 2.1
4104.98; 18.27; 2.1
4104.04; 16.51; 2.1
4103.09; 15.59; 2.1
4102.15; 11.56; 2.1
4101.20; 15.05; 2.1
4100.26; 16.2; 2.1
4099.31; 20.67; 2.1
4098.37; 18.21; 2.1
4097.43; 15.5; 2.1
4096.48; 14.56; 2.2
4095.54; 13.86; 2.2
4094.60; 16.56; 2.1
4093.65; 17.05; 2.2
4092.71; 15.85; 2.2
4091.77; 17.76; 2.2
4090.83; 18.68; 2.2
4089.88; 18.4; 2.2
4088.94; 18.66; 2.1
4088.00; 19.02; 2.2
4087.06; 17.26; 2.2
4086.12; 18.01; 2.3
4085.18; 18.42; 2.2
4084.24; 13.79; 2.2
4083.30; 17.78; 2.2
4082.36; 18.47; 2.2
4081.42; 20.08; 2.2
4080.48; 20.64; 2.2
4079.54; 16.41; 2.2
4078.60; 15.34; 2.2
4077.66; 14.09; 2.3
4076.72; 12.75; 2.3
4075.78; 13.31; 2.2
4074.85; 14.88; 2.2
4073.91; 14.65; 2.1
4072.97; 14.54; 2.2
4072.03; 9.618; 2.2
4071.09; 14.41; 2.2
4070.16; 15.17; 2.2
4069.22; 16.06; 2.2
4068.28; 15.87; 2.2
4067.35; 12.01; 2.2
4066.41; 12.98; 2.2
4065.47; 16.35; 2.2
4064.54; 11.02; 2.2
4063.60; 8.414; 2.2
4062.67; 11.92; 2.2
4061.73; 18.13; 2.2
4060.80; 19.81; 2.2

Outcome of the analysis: -0.080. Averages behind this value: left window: 16.7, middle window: 17.7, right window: 16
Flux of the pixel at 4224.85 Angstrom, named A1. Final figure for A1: 13.71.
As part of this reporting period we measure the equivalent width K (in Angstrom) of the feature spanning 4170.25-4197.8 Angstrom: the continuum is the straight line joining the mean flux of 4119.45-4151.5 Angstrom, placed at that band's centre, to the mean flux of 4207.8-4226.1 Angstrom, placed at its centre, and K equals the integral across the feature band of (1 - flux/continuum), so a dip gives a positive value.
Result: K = 1.4 Angstrom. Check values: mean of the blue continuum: 17.2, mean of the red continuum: 17.3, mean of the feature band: 16.4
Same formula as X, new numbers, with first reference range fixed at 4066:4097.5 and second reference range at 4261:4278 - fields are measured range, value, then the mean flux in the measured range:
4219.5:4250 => -0.02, 16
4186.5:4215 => -0.07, 16.8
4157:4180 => -0.08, 17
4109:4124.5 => -0.09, 17.3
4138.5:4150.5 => -0.09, 17.3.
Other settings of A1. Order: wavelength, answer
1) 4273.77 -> 12.83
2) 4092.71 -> 15.85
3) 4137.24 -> 19.27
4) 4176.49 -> 16.66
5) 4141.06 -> 21.96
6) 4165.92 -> 17.45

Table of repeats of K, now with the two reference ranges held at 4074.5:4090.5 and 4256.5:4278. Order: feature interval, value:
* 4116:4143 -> -1.7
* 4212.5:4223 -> -1.4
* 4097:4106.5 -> 0.2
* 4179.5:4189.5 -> -0.3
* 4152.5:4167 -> -2.0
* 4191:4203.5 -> 0.3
